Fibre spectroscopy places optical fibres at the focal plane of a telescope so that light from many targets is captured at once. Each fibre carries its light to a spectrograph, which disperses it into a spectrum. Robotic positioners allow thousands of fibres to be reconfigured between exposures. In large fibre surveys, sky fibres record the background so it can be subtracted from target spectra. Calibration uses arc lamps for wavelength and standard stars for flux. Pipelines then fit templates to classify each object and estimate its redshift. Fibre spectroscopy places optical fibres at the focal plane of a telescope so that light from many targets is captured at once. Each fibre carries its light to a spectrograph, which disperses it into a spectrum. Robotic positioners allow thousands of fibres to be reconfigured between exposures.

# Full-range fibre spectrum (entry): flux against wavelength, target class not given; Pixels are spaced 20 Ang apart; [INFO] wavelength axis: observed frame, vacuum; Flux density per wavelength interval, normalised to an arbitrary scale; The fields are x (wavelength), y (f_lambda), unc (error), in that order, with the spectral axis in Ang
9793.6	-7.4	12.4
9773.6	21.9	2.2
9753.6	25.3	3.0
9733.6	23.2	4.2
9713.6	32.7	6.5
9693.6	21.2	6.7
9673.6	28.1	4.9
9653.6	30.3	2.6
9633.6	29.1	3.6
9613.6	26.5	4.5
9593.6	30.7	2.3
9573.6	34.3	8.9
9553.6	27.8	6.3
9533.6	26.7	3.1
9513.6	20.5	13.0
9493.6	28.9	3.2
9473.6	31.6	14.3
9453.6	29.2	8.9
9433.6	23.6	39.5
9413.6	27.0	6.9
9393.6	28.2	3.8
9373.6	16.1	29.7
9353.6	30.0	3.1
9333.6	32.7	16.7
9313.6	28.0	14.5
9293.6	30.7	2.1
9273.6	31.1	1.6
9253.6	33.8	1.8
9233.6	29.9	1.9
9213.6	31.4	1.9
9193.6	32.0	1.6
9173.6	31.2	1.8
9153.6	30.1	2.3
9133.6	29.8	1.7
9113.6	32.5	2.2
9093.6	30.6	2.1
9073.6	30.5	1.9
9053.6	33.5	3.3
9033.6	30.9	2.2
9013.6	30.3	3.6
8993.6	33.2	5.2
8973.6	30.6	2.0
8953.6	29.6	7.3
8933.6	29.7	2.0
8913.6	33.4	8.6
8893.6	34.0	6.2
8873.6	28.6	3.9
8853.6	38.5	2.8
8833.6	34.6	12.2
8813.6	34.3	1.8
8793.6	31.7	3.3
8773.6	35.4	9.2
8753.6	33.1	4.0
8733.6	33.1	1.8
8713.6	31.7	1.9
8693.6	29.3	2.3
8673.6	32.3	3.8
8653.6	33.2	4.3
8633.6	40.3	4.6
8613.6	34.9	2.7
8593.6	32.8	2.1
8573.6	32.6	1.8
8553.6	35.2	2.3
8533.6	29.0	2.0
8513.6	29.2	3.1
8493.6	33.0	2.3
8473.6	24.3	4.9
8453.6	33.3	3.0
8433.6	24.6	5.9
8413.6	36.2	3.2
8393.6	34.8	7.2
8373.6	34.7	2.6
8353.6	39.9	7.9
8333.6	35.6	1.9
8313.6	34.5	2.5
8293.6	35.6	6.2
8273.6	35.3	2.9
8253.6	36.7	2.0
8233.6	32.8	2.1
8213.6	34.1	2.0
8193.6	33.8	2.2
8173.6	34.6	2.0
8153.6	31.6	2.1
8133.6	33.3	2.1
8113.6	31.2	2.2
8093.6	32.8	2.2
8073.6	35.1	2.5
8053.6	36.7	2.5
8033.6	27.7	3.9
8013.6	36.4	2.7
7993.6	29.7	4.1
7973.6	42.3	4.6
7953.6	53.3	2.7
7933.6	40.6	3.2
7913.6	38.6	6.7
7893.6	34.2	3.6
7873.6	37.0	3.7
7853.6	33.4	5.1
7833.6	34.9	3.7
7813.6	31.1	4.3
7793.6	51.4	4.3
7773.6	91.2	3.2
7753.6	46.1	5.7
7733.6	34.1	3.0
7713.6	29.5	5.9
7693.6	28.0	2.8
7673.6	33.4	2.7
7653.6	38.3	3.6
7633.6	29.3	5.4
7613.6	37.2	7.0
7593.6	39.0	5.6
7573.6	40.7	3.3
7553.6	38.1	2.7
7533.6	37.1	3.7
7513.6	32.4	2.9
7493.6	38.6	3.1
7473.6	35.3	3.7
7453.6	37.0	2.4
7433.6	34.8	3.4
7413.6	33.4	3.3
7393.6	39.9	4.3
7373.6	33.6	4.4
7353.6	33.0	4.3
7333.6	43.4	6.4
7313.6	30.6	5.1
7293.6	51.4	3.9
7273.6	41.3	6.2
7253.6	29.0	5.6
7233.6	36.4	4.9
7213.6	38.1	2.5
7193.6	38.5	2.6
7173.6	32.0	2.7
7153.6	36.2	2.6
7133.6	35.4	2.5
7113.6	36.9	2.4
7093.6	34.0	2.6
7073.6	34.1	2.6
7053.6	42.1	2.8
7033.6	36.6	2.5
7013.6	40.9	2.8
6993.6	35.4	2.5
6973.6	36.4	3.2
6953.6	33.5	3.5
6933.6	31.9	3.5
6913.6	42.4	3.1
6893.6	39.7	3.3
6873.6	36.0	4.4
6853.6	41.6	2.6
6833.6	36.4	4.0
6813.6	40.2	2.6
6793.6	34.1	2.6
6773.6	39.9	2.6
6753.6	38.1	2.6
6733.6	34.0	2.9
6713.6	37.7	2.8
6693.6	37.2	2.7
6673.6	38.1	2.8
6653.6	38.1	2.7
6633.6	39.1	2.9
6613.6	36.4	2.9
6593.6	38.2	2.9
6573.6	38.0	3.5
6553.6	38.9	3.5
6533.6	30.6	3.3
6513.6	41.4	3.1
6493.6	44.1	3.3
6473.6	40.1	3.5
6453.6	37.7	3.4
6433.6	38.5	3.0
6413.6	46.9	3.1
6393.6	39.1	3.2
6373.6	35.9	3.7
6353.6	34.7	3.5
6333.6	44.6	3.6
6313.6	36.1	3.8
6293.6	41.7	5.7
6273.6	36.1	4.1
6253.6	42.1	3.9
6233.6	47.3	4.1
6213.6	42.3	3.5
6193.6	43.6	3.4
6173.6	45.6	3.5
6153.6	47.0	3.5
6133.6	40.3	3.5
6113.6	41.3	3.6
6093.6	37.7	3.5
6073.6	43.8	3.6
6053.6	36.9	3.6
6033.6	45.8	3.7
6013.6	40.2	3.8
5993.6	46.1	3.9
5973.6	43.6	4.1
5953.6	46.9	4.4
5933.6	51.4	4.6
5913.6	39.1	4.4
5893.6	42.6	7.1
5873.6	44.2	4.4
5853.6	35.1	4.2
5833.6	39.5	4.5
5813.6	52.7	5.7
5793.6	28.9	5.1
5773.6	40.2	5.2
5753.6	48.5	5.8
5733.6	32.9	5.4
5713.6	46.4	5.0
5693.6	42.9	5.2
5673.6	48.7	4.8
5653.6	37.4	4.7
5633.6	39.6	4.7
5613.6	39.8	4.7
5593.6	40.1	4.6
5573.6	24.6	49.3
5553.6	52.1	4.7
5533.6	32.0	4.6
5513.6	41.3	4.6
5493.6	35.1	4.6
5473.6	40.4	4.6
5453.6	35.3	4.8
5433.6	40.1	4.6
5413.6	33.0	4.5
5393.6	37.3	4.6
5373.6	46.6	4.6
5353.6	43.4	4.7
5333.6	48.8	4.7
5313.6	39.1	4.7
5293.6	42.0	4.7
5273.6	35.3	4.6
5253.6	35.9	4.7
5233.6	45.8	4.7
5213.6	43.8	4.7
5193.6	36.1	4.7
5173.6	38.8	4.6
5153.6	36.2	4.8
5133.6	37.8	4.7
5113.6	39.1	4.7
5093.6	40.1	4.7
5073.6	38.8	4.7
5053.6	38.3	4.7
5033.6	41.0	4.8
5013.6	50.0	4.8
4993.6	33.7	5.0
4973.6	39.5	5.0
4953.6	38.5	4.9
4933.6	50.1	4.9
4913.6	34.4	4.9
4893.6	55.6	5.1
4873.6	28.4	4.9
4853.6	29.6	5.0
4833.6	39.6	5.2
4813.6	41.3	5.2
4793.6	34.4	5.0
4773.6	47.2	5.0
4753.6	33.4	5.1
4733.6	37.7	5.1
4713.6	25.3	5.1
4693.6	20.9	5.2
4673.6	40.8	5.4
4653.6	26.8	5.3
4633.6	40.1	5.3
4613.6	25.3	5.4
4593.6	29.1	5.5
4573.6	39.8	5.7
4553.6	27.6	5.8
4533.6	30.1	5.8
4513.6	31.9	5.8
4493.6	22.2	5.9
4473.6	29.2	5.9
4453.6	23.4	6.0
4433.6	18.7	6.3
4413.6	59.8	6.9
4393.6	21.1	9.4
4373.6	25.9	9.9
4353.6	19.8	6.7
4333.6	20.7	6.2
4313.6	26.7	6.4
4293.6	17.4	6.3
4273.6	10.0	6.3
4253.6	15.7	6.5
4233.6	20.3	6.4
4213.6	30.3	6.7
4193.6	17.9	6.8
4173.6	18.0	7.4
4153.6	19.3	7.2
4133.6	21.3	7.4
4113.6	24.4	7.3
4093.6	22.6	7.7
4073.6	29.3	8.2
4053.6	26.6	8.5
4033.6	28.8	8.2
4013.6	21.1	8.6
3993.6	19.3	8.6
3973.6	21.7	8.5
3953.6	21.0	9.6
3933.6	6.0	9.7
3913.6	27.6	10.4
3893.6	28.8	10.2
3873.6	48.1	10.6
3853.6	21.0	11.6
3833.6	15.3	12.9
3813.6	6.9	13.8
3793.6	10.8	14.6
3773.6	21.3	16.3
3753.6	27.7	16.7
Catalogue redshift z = 0.184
